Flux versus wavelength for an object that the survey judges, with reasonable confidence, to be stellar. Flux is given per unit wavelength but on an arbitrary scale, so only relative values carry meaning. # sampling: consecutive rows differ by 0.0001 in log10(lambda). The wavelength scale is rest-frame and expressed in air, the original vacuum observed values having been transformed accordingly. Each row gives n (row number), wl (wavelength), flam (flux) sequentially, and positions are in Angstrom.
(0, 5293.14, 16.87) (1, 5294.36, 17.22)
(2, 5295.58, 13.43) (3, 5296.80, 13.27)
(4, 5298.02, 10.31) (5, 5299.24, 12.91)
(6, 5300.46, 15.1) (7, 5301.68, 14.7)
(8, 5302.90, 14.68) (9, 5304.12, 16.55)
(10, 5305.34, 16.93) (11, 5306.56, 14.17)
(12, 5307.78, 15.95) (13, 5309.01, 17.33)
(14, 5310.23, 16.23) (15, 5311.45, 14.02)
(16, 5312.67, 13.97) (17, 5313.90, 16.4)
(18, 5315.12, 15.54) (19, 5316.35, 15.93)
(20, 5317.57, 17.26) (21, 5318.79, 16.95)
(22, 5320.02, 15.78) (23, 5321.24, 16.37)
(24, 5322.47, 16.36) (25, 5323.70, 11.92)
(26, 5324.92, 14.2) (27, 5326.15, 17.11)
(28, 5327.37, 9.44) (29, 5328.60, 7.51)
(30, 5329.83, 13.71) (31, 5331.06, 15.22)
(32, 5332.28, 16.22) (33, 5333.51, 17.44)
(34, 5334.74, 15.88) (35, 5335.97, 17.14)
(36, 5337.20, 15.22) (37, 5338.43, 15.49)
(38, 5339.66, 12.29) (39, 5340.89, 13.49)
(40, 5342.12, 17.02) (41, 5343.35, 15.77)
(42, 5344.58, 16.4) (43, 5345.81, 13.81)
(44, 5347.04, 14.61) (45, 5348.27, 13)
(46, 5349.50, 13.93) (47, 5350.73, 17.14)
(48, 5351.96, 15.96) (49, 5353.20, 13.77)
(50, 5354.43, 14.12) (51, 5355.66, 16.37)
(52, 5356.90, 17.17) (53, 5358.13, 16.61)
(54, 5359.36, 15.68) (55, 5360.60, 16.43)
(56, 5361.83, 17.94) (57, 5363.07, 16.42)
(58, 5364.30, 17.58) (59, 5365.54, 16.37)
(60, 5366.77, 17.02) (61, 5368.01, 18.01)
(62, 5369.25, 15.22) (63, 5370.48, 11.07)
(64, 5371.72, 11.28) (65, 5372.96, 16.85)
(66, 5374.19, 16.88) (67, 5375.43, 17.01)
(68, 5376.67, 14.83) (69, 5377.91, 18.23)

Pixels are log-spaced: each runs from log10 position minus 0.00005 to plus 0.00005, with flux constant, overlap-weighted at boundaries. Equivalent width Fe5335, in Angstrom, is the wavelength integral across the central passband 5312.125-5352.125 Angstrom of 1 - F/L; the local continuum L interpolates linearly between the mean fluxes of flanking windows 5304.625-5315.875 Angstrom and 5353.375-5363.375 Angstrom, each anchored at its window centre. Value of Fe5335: 2.3 Angstrom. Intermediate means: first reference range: 15.6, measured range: 15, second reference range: 16.2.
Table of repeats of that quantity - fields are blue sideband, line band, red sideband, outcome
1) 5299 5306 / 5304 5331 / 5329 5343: 0.5 Angstrom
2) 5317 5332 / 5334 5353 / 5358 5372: -0.1 Angstrom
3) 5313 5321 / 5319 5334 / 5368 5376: 1.6 Angstrom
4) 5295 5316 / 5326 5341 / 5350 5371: 1.2 Angstrom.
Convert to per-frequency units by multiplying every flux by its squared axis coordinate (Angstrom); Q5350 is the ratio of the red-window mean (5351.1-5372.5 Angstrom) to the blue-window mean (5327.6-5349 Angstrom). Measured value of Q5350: 1.09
